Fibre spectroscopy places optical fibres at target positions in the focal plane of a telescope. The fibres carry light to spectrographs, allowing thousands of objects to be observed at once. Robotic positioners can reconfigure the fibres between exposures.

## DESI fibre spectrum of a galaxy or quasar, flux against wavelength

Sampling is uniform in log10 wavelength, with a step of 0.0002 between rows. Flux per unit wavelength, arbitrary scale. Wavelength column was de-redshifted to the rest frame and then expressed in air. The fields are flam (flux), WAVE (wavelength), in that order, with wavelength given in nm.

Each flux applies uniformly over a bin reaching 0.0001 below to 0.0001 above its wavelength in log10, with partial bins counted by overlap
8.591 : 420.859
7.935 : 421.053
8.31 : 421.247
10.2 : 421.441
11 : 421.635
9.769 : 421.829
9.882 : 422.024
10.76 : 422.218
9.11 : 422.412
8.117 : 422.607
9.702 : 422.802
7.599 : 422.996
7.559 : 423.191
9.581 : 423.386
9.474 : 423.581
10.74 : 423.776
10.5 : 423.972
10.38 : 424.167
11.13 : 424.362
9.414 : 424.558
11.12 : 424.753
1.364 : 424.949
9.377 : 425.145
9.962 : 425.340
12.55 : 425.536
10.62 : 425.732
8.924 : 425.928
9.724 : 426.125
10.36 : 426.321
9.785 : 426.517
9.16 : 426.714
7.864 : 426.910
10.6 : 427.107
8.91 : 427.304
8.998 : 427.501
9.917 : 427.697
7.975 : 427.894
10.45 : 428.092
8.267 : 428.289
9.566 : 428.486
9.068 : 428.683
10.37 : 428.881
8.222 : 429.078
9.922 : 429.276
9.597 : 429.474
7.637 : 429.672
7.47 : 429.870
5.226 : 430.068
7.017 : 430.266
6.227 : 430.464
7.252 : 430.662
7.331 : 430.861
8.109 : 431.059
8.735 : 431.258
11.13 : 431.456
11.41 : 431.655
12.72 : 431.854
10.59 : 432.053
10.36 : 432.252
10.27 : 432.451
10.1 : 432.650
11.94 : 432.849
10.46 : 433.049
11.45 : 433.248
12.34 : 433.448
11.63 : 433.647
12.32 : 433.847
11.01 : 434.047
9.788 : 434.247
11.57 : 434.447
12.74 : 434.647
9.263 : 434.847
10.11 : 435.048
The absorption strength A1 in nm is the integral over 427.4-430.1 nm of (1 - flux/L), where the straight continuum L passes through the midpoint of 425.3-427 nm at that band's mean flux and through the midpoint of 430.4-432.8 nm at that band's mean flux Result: 0.25 nm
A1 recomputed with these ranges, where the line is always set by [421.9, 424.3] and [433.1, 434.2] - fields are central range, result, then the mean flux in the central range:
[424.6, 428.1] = 0.29 nm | 9.29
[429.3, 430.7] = 0.45 nm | 7.35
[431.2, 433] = 0.07 nm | 10.8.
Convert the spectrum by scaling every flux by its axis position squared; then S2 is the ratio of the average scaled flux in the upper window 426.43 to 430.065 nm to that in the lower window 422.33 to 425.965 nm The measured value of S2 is 1.0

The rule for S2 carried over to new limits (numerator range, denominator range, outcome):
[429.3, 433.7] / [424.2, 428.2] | 1.03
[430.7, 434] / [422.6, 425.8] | 1.18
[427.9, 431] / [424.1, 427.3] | 0.88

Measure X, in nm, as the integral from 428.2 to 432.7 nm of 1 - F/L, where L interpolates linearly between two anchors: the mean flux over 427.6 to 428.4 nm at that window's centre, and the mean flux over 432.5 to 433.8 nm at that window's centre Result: 0.54 nm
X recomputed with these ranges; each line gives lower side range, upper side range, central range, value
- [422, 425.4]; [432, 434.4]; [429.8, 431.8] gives 0.47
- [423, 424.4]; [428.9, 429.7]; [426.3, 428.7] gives 0.01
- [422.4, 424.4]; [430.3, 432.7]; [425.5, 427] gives -0.06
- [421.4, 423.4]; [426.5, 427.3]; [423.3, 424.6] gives -0.12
